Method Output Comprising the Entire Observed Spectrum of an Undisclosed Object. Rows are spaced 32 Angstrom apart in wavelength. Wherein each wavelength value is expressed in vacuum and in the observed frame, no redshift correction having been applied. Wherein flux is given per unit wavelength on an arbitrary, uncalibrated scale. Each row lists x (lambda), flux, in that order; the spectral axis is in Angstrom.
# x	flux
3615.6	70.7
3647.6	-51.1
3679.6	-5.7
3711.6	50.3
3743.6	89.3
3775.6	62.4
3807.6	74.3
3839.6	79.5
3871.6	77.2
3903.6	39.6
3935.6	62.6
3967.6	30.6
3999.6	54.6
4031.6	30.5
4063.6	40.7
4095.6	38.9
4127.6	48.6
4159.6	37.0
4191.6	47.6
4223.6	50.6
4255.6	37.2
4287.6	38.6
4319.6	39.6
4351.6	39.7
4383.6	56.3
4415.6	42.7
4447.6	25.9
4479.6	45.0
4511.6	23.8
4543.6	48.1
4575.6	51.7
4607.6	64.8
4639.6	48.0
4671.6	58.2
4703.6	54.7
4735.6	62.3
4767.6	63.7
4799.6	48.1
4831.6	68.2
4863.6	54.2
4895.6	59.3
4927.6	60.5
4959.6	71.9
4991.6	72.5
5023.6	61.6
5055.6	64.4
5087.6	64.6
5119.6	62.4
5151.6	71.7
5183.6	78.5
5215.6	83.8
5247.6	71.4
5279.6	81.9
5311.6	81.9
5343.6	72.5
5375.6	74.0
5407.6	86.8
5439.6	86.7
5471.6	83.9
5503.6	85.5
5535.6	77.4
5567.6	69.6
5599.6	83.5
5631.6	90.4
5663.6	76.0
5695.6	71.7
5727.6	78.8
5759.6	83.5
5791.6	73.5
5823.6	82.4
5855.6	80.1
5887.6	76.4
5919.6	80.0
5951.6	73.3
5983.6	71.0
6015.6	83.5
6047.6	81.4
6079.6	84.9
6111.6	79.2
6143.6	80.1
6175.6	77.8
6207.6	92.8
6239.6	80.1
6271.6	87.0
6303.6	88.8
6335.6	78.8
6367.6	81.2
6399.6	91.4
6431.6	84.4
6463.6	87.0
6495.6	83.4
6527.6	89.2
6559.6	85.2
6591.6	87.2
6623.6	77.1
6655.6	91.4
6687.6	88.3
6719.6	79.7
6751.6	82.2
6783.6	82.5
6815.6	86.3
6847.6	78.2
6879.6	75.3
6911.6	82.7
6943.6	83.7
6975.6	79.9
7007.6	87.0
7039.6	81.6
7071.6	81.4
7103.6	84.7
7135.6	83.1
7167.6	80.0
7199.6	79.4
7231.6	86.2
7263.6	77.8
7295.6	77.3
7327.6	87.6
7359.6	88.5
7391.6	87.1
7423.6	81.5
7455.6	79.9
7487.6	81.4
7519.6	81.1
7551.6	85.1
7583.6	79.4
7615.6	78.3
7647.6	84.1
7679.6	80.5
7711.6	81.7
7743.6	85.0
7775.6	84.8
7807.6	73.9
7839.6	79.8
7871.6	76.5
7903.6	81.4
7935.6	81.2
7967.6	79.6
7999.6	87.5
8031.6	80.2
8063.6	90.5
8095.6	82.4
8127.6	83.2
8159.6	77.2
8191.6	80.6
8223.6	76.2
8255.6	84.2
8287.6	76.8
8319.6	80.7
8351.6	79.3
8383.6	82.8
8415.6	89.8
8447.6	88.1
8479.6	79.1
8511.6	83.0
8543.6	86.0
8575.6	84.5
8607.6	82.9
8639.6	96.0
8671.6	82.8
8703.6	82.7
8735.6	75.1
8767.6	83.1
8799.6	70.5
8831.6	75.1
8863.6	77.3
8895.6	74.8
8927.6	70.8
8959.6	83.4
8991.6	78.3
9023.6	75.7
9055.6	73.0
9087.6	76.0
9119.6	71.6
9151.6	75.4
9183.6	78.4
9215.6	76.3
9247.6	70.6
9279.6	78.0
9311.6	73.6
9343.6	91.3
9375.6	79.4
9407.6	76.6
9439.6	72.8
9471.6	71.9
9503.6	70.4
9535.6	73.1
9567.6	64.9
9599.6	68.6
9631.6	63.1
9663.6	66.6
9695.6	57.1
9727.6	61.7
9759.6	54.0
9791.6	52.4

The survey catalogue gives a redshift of 0.148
